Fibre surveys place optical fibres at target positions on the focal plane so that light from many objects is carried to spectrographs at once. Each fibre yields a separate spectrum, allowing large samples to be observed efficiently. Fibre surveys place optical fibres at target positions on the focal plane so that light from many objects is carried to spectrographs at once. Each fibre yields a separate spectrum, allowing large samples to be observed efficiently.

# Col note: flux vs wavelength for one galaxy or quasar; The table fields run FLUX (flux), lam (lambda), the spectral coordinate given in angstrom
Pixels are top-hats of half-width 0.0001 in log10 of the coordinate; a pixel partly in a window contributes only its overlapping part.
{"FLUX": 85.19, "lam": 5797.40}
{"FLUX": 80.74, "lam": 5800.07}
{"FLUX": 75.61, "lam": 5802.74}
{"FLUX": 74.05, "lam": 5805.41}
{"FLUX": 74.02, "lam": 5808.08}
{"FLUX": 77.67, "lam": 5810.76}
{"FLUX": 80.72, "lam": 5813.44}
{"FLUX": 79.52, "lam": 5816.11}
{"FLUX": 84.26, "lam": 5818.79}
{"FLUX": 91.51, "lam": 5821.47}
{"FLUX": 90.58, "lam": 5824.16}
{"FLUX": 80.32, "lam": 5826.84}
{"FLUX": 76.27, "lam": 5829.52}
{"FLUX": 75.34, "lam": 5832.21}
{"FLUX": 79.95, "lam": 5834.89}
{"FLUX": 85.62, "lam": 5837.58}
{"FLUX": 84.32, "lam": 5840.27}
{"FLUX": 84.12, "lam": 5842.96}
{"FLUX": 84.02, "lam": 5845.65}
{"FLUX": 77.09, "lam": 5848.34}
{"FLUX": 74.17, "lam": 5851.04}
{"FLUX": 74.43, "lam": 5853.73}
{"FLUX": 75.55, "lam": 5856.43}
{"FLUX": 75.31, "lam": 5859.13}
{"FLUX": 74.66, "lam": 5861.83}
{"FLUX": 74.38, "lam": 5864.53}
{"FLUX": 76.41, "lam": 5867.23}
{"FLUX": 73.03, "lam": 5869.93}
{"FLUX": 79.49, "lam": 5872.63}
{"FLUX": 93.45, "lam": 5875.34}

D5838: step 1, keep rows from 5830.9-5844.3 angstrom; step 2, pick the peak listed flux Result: 85.62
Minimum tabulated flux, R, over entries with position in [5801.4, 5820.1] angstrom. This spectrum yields 74.02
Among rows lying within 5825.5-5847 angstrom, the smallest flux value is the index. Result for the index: 75.34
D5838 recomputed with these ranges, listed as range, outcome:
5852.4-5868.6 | 76.41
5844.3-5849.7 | 84.02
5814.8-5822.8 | 91.51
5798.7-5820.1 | 84.26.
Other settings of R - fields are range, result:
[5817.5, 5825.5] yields 84.26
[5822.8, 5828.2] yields 80.32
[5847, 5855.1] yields 74.17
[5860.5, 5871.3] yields 73.03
